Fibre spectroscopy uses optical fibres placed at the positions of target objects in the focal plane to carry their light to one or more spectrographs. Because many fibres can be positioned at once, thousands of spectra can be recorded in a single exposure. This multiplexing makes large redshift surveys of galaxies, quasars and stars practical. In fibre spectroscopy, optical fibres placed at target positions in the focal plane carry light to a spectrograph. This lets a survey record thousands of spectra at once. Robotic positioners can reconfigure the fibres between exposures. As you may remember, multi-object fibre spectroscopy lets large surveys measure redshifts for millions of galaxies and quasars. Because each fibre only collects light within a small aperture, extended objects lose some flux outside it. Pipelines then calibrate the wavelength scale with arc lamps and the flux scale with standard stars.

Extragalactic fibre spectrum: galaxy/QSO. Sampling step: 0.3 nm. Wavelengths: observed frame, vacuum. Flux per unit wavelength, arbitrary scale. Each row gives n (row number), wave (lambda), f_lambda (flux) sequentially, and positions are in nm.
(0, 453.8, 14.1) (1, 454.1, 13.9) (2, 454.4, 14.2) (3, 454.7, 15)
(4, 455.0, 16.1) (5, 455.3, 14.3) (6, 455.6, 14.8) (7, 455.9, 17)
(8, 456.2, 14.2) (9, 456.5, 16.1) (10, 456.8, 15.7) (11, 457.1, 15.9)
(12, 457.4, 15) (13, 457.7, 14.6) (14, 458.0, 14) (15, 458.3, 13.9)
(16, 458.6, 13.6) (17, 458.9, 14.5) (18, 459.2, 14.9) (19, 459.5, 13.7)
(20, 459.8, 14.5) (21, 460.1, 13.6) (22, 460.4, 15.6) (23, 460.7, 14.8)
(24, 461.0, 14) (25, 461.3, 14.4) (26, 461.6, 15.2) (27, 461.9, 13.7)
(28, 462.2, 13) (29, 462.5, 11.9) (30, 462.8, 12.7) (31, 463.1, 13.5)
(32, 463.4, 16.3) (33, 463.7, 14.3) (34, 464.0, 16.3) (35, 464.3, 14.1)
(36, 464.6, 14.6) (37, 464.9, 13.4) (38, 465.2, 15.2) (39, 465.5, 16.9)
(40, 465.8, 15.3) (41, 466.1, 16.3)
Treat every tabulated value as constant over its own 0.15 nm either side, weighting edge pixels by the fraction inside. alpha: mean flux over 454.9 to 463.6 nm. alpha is 14.5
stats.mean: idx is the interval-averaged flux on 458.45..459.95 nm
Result 14.2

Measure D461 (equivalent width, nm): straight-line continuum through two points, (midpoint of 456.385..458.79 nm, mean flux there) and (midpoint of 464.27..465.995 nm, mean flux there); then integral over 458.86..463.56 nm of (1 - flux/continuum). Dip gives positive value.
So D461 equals 0.25 nm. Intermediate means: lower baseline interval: 14.8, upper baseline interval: 15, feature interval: 14.1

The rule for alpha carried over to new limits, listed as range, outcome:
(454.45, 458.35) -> 15.1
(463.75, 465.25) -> 14.7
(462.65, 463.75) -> 14.2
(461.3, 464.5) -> 14.1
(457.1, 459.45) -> 14.4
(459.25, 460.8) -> 14.5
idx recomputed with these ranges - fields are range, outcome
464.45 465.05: 14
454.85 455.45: 15.2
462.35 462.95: 12.3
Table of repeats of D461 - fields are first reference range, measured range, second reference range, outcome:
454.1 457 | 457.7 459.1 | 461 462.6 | 0.04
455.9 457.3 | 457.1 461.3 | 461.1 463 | 0.05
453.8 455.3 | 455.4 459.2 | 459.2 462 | -0.10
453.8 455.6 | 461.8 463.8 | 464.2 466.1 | 0.18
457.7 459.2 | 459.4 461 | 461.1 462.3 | -0.03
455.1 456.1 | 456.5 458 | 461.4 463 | -0.04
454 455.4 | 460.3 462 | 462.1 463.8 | -0.09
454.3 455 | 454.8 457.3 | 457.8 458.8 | -0.16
